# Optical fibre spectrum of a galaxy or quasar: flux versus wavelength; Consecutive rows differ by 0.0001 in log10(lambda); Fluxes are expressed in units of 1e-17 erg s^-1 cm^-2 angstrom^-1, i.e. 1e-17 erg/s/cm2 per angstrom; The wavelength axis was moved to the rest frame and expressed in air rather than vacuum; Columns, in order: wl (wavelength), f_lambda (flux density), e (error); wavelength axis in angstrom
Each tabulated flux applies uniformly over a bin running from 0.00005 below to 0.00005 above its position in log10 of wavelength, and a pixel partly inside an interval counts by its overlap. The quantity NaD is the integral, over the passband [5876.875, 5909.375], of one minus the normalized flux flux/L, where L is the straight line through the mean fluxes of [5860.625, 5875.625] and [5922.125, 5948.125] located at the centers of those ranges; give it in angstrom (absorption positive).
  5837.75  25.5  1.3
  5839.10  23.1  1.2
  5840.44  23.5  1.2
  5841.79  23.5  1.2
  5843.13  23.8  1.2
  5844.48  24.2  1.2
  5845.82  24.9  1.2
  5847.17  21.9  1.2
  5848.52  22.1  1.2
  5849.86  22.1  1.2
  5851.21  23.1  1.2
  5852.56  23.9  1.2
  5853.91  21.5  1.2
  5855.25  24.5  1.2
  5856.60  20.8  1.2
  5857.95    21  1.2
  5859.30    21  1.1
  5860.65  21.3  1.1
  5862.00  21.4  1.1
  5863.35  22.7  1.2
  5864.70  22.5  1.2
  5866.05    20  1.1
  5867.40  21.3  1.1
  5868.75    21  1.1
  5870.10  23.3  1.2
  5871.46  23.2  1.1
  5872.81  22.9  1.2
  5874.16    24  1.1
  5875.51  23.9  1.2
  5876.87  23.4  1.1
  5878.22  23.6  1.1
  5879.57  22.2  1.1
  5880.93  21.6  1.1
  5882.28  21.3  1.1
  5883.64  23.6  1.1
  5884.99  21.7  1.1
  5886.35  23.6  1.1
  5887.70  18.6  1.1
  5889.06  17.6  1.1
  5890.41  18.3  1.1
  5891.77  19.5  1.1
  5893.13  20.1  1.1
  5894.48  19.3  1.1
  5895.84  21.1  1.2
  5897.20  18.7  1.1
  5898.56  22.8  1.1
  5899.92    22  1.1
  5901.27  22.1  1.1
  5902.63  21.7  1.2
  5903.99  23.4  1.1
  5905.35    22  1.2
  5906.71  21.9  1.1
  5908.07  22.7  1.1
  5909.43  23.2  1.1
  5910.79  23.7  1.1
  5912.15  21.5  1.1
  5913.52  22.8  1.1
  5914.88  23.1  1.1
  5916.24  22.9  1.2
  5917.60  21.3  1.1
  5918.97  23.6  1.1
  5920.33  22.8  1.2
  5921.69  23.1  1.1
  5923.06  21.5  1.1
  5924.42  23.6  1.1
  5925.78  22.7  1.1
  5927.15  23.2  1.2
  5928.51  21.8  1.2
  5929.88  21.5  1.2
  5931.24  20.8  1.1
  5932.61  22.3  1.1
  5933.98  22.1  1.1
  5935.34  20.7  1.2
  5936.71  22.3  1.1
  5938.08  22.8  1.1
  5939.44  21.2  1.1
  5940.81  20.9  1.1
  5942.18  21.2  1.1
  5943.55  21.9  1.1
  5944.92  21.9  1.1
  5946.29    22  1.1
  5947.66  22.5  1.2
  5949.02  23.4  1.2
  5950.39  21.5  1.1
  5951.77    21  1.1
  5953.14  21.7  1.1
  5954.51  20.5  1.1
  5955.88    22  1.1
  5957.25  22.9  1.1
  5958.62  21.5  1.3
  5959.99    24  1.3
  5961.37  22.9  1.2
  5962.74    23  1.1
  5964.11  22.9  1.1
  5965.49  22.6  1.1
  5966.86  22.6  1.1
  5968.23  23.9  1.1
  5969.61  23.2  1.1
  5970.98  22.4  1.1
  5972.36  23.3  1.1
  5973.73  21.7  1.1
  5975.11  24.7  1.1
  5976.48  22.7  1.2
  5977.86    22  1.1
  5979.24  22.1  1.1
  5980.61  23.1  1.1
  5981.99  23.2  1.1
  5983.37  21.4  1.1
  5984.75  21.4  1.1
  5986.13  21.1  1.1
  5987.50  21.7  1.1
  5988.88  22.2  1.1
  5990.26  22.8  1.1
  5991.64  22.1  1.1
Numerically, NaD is 1.2 angstrom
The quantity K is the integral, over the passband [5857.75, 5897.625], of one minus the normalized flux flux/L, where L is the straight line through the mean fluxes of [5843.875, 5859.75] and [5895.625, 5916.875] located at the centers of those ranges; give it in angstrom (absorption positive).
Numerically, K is 1.7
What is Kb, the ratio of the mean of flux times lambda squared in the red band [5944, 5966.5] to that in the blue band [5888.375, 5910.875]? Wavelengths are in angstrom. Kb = 1.07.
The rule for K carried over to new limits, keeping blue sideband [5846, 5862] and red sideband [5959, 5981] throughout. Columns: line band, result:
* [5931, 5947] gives 0.72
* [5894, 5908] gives 0.55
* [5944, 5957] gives 0.53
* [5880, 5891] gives 0.75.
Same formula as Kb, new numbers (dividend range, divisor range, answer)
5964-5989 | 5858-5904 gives 1.08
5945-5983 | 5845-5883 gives 1.04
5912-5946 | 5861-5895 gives 1.04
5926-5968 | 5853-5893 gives 1.04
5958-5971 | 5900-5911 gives 1.04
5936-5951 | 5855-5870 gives 1.05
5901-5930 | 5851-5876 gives 1.03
